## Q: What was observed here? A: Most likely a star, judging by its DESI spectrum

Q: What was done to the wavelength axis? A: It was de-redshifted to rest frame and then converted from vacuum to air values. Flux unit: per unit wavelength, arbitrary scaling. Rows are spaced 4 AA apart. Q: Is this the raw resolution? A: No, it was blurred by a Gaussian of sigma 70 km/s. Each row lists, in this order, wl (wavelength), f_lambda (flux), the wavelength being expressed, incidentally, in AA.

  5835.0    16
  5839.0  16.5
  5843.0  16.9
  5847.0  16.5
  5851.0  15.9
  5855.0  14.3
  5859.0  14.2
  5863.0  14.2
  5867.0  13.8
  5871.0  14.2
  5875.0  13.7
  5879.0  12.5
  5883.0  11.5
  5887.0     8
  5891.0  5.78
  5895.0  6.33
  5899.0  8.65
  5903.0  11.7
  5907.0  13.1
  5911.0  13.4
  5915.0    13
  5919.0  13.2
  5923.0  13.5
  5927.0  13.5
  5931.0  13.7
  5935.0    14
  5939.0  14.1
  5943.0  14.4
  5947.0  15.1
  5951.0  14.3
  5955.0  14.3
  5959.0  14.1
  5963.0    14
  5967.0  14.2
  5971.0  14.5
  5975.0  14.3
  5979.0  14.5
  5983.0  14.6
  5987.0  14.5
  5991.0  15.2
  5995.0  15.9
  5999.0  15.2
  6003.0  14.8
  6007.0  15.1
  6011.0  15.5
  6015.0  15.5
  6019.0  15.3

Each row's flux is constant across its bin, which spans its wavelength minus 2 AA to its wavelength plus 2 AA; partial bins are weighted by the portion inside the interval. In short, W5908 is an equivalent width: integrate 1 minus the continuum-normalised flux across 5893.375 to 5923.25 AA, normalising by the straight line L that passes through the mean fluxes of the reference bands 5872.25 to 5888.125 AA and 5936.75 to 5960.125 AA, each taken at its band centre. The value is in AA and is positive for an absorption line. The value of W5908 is 3.1 AA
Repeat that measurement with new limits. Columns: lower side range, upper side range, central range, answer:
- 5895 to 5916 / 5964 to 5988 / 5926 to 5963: -3.2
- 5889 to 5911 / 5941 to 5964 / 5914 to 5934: -2.9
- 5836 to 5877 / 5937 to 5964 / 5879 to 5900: 9.0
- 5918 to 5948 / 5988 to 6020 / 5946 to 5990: 0.6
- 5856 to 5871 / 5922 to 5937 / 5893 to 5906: 4.4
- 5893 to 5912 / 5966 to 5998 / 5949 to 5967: -1.0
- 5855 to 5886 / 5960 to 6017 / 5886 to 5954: 8.8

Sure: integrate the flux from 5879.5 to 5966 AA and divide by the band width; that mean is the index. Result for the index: 12.4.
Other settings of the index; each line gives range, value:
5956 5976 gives 14.2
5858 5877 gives 14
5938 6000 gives 14.6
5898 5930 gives 12.7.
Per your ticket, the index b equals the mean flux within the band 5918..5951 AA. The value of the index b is 14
